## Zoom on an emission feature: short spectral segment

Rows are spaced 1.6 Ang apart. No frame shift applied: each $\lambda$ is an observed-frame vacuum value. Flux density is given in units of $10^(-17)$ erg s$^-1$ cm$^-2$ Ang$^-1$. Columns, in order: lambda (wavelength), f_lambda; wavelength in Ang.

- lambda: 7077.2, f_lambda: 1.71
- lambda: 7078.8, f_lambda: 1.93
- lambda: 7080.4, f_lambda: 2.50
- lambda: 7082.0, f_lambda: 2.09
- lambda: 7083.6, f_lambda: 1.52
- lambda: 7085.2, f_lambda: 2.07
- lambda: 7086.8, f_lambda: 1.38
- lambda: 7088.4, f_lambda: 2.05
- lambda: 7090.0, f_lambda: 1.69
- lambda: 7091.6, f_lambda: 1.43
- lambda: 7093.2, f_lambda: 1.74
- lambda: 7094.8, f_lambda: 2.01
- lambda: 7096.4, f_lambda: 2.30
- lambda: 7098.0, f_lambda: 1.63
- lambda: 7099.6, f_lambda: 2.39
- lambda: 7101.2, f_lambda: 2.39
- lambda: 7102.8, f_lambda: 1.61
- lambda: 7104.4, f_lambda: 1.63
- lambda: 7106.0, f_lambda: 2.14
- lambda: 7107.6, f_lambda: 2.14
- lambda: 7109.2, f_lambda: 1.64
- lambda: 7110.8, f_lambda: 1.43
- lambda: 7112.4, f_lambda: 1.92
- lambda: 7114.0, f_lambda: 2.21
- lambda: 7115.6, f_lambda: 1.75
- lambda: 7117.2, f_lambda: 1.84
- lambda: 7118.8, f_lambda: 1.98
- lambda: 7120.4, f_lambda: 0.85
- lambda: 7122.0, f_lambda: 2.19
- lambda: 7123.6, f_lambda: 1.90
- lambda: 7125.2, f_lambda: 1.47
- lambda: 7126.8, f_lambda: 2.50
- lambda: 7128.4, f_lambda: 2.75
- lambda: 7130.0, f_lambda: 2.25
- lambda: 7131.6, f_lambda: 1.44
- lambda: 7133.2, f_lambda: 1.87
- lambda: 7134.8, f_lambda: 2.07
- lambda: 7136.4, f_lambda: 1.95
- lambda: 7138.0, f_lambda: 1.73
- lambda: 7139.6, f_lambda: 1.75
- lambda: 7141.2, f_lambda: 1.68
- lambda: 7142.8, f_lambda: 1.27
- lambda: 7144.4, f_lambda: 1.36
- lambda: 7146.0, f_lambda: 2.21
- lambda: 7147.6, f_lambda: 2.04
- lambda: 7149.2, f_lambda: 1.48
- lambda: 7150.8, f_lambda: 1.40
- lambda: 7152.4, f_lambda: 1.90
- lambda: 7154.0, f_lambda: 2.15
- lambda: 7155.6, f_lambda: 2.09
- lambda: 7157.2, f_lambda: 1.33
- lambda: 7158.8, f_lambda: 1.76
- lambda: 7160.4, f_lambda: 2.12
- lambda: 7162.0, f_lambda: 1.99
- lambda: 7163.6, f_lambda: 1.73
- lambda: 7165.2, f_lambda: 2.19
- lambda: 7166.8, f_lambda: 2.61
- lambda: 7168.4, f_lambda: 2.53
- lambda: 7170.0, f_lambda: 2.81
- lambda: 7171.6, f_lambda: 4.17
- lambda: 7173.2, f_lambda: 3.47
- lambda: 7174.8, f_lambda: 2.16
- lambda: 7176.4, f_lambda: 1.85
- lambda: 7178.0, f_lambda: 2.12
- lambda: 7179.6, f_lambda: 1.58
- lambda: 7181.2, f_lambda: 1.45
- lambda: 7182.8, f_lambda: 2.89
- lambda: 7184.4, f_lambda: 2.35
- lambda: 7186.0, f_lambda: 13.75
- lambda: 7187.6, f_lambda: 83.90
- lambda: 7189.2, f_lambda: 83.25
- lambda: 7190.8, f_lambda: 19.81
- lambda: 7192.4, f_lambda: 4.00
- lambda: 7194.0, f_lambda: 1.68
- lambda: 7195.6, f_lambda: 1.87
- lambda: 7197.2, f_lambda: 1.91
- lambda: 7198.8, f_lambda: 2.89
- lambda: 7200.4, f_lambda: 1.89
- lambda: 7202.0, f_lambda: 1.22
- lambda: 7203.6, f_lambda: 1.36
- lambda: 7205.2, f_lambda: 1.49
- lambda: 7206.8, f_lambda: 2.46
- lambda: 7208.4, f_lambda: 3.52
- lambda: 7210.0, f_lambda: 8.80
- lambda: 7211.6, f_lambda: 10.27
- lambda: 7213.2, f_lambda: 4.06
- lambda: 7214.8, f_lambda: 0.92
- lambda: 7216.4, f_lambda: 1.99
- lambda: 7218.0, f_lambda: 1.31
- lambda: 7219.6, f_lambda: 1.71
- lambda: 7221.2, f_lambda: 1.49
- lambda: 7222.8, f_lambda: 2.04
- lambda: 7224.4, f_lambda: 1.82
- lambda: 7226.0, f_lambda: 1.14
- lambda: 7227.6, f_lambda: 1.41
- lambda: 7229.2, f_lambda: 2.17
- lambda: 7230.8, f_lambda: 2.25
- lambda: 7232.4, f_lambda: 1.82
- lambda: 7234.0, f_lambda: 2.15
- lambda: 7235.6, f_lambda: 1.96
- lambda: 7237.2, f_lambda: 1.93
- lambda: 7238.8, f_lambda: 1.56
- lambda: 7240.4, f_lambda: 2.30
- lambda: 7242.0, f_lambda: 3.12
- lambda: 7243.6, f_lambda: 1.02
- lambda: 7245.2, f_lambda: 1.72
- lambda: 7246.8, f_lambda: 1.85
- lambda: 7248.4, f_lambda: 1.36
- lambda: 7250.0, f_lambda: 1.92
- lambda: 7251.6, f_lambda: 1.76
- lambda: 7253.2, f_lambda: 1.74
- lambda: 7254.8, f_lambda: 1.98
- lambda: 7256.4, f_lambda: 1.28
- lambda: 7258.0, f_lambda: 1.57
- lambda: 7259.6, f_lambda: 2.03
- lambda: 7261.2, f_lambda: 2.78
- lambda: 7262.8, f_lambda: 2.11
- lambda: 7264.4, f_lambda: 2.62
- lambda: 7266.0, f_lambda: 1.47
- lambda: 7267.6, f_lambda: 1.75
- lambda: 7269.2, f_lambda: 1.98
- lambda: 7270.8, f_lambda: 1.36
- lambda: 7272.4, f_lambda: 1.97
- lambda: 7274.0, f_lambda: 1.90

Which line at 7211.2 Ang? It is [N II] 6583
